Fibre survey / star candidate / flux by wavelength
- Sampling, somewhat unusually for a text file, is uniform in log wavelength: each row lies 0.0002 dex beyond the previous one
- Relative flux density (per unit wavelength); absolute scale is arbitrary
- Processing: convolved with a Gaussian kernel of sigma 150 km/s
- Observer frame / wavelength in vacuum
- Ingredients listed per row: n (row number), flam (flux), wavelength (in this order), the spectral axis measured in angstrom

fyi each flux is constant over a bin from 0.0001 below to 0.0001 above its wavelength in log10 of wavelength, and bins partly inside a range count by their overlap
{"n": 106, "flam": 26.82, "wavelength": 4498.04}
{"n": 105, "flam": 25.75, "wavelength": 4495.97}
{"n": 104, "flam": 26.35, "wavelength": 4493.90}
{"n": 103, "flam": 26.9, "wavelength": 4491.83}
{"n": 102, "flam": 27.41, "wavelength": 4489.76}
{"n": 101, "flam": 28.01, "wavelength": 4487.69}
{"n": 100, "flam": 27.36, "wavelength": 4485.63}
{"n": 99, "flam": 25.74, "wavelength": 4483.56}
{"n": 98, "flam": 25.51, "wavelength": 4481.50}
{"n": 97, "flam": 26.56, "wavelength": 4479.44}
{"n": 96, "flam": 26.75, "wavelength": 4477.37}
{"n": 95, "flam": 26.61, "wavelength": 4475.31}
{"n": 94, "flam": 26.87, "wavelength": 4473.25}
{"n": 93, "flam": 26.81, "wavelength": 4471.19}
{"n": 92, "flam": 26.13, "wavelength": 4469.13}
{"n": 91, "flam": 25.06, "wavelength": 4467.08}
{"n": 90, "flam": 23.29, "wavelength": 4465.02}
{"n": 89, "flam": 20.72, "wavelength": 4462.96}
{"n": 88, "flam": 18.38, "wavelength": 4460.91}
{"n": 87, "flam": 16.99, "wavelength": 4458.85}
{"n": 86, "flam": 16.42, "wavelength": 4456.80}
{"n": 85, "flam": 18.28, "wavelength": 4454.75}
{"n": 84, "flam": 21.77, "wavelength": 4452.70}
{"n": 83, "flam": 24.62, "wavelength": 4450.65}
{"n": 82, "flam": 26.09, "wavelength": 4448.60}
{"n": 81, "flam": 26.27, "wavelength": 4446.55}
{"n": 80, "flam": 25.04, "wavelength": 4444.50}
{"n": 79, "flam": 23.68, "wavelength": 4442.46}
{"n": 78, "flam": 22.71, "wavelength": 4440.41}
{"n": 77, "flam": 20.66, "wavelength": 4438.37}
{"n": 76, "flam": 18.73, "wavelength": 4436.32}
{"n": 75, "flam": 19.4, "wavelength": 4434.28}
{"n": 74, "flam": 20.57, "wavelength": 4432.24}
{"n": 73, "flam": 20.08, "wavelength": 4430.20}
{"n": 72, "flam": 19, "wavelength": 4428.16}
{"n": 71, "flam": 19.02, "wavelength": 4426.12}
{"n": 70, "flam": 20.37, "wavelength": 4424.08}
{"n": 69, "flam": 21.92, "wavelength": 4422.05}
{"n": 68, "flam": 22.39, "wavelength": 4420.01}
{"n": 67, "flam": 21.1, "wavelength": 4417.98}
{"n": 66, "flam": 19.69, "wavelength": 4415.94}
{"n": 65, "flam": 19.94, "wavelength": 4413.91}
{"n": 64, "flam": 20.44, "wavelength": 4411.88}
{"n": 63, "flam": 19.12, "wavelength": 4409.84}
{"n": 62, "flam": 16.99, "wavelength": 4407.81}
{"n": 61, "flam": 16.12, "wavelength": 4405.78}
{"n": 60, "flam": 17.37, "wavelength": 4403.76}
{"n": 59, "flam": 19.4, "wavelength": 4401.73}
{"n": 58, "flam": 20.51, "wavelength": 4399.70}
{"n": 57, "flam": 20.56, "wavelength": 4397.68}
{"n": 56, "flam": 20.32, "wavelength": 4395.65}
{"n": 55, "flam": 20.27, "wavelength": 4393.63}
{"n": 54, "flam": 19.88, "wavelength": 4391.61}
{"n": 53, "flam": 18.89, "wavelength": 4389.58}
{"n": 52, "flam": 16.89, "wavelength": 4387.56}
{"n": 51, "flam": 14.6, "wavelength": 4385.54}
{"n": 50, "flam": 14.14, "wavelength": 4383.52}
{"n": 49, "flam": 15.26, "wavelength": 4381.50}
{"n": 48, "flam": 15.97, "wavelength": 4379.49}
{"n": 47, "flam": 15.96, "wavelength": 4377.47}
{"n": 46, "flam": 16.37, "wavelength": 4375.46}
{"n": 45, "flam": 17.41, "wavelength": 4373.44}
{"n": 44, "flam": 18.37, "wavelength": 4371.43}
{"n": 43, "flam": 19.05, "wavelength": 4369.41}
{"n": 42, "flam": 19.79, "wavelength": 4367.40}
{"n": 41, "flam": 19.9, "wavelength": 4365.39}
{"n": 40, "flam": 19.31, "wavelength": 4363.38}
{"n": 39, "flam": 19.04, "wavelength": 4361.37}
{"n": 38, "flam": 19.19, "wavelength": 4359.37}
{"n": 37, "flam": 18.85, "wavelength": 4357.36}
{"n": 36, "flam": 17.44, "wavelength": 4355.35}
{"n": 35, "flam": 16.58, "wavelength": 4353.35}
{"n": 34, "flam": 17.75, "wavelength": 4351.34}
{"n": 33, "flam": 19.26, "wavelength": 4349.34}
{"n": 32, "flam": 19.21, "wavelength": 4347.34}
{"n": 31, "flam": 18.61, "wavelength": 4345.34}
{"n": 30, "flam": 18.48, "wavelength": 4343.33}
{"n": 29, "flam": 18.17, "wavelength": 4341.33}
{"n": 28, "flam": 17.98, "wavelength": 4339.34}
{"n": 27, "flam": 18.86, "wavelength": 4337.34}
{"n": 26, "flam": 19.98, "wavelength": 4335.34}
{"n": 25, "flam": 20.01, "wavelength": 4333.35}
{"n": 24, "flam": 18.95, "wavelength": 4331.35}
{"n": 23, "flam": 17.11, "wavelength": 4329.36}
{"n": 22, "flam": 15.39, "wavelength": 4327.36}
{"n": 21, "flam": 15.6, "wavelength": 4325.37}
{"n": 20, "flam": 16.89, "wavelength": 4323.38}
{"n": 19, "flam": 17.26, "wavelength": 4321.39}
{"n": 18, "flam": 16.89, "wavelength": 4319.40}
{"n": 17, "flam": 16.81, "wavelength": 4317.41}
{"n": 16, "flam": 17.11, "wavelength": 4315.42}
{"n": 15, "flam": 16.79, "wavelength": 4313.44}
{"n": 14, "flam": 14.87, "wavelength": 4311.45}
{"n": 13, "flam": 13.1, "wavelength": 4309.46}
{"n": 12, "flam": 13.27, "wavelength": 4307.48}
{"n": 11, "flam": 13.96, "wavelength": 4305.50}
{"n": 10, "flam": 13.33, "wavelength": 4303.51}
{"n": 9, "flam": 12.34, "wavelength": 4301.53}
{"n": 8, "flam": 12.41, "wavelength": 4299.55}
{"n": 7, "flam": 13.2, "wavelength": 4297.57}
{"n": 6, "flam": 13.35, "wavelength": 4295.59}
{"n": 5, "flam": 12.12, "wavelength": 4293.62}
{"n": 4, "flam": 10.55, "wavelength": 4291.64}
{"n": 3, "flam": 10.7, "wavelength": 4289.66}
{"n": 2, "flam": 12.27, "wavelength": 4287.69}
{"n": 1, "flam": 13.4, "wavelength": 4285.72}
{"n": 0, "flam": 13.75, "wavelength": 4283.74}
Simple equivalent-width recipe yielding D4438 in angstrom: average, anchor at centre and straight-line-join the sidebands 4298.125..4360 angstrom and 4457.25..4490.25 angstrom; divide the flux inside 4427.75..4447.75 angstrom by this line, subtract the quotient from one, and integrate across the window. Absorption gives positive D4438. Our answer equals 0.9 angstrom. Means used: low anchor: 16.8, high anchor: 24.7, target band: 21.7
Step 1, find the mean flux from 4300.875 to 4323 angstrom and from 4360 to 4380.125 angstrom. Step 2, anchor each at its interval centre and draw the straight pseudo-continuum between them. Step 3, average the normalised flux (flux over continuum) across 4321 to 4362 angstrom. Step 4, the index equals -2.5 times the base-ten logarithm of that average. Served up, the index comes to -0.09 mag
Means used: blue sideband 15.2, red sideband 18.2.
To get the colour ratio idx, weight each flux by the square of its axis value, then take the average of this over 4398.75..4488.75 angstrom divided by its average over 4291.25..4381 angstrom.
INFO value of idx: 1.38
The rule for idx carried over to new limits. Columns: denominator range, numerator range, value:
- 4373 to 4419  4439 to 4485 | 1.34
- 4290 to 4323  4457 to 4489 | 1.86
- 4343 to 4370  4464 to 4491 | 1.48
